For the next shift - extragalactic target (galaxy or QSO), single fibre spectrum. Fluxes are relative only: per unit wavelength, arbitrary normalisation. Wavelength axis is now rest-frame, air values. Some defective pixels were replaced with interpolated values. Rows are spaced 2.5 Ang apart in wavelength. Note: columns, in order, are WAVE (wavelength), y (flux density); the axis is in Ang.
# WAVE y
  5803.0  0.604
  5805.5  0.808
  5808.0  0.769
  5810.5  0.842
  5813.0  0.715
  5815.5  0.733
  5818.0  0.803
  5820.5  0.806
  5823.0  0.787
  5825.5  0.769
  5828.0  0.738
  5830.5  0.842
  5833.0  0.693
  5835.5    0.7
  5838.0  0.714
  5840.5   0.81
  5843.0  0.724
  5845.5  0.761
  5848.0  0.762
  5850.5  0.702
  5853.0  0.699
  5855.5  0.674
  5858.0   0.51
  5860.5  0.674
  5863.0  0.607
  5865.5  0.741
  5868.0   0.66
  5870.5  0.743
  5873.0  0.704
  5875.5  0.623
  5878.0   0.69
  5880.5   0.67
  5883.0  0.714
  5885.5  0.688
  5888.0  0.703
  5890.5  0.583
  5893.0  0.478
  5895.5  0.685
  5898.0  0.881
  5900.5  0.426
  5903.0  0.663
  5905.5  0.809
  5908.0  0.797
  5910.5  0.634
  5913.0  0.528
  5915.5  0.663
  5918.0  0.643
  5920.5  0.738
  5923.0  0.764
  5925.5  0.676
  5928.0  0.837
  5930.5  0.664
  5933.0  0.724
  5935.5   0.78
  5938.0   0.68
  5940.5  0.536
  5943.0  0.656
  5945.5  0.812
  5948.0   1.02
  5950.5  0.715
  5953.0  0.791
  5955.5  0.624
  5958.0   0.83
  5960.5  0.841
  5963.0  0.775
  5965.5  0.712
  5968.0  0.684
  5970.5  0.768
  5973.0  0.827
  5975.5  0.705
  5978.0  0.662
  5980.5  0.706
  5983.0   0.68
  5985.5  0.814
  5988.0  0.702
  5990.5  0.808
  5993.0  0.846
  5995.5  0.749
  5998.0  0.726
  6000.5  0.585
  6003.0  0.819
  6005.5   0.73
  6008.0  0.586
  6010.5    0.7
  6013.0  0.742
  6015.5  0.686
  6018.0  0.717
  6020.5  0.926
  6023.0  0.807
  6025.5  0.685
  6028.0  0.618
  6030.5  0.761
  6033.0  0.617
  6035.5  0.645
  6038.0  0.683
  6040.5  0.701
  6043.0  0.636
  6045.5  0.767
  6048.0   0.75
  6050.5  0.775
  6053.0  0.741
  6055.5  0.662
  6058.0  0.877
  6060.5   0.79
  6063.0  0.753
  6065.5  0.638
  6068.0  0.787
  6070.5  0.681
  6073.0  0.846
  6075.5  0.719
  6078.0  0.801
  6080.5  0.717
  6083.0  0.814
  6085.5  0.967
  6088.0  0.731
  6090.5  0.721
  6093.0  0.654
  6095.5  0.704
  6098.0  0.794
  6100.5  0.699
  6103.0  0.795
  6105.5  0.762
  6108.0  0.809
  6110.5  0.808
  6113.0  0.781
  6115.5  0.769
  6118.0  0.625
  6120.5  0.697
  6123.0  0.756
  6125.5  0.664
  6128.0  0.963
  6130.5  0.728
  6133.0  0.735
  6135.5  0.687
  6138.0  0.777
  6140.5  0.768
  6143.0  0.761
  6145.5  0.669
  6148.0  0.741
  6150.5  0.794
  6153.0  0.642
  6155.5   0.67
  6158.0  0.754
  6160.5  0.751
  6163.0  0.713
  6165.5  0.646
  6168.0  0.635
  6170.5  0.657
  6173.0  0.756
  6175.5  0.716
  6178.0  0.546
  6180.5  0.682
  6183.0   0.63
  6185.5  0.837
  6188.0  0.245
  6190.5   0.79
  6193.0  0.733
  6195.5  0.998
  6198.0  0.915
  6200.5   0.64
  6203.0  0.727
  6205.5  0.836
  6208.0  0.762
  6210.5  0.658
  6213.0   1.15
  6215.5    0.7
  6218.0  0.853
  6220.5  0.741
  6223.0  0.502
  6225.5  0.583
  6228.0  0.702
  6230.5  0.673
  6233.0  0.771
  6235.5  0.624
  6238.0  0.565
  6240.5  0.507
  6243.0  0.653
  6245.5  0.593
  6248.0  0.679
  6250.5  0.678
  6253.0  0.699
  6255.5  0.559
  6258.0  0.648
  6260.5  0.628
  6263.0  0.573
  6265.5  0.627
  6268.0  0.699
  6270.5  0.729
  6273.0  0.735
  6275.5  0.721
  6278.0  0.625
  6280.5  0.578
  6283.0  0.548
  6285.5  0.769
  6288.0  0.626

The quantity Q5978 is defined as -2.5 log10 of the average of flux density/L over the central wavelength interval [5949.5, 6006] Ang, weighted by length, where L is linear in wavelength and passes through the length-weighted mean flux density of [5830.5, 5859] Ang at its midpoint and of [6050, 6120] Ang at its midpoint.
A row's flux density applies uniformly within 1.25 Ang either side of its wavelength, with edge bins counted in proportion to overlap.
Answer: -0.01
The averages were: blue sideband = 0.712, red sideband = 0.757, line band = 0.744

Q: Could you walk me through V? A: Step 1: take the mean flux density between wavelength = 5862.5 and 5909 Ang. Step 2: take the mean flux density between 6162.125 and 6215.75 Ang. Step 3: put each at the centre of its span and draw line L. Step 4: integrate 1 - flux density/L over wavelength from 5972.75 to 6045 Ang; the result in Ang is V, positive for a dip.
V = -2.2 Ang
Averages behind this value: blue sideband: 0.678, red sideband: 0.727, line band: 0.719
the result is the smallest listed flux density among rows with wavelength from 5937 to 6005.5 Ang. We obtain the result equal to 0.536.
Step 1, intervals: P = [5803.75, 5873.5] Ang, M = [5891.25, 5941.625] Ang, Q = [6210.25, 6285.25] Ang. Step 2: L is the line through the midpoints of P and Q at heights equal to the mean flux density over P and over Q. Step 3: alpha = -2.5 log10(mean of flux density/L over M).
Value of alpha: 0.06 mag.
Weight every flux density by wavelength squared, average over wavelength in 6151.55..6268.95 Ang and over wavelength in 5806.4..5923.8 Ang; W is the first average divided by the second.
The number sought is 1.10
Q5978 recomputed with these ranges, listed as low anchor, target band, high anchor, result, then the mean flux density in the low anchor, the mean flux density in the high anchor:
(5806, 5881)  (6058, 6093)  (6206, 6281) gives -0.104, 0.724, 0.676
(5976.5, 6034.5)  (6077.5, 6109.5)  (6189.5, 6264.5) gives -0.073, 0.724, 0.704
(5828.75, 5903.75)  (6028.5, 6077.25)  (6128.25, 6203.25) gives -0.036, 0.685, 0.715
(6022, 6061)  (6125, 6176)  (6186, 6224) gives 0.023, 0.718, 0.753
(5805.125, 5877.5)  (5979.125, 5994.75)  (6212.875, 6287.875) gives -0.081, 0.727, 0.663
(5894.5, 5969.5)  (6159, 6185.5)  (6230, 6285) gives -0.030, 0.72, 0.643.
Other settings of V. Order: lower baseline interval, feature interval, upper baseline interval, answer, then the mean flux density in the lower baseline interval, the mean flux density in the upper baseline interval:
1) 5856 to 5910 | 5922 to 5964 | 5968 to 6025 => -2.53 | 0.669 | 0.739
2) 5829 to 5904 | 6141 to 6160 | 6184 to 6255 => -0.55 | 0.684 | 0.706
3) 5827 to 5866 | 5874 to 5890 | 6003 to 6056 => 0.74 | 0.709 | 0.714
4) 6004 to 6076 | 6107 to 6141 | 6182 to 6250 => -1.80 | 0.725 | 0.706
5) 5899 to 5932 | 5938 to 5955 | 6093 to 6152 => -1.27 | 0.682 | 0.749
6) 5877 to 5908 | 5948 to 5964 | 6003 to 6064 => -2.01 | 0.671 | 0.725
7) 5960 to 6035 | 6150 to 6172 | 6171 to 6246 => 0.52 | 0.731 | 0.704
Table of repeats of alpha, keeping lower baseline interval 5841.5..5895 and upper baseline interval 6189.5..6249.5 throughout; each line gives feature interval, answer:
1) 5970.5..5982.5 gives -0.059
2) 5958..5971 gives -0.114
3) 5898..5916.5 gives 0.027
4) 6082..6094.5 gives -0.105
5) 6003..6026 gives -0.066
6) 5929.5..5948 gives -0.051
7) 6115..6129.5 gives -0.053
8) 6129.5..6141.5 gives -0.042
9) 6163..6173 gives 0.074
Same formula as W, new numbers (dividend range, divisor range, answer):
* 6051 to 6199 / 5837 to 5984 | 1.12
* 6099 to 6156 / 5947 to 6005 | 1.04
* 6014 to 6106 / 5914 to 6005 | 1.04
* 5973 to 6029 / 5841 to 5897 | 1.13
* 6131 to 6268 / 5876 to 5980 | 1.07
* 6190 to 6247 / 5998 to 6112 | 1.03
